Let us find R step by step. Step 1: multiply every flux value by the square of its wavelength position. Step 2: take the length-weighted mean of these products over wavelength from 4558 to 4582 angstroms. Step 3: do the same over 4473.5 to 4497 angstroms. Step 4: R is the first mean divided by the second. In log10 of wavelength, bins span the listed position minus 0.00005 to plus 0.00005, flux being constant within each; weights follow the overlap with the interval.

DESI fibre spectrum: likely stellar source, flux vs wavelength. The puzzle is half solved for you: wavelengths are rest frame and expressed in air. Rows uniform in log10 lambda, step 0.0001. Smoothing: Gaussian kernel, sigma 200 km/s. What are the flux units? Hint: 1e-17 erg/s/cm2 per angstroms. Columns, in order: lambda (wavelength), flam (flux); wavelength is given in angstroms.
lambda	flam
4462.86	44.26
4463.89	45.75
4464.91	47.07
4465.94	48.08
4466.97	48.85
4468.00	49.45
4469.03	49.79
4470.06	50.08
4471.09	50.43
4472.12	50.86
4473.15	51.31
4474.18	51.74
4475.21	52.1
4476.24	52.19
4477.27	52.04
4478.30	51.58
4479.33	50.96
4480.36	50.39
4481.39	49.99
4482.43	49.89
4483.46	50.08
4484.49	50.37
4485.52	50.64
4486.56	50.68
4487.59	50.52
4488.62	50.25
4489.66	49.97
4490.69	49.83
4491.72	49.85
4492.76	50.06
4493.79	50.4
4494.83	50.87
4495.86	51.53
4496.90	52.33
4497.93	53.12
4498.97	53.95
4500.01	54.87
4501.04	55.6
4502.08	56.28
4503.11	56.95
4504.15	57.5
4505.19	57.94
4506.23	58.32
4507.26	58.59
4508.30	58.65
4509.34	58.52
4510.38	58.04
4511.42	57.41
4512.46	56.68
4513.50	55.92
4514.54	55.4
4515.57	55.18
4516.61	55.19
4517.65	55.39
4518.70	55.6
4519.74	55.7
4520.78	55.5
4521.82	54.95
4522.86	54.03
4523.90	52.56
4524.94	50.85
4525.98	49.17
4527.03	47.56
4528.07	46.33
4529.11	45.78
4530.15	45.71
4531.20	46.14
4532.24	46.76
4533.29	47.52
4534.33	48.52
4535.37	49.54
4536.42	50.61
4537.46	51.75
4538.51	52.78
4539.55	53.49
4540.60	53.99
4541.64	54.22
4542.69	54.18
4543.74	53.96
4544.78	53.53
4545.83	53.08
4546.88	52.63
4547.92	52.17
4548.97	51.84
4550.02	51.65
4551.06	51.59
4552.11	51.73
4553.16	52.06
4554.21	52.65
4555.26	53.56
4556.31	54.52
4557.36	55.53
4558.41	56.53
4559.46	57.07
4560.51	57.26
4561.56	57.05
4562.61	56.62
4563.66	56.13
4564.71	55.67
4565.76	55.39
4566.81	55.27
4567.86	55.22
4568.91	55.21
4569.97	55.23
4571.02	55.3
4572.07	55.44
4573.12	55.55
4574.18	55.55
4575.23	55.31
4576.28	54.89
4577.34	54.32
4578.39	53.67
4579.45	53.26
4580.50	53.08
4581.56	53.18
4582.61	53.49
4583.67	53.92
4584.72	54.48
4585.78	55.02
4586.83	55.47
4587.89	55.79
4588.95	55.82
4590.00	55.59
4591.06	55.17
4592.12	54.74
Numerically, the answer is 1.1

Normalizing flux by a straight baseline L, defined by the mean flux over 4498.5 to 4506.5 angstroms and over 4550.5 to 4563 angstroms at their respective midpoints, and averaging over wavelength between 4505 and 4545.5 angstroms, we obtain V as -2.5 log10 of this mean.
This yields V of 0.051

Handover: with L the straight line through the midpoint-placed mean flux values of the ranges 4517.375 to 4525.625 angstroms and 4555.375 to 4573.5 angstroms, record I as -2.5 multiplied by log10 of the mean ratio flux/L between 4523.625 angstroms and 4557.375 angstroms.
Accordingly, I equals 0.08 mag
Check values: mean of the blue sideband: 54.2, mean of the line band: 51.1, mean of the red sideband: 55.8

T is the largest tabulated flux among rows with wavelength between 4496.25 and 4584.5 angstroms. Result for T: 58.65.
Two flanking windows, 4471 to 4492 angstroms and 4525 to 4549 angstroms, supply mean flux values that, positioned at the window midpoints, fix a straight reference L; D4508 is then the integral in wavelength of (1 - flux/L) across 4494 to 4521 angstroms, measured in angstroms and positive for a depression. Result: -2.7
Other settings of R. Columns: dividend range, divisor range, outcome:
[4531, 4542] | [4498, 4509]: 0.90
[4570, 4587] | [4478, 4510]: 1.07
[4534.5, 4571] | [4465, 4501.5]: 1.09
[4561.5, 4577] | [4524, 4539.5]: 1.16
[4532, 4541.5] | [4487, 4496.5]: 1.03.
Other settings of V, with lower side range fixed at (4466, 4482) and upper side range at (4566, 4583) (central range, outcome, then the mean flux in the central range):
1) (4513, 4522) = -0.06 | 55.5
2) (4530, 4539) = 0.09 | 48.9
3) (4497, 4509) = -0.09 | 56.4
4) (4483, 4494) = 0.02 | 50.3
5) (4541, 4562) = 0.00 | 53.8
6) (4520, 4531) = 0.05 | 50.3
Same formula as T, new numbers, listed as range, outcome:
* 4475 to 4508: 58.59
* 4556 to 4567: 57.26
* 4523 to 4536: 52.56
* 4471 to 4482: 52.19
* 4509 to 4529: 58.52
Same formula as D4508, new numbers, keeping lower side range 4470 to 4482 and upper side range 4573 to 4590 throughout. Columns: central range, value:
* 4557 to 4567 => -0.44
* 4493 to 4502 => -0.18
